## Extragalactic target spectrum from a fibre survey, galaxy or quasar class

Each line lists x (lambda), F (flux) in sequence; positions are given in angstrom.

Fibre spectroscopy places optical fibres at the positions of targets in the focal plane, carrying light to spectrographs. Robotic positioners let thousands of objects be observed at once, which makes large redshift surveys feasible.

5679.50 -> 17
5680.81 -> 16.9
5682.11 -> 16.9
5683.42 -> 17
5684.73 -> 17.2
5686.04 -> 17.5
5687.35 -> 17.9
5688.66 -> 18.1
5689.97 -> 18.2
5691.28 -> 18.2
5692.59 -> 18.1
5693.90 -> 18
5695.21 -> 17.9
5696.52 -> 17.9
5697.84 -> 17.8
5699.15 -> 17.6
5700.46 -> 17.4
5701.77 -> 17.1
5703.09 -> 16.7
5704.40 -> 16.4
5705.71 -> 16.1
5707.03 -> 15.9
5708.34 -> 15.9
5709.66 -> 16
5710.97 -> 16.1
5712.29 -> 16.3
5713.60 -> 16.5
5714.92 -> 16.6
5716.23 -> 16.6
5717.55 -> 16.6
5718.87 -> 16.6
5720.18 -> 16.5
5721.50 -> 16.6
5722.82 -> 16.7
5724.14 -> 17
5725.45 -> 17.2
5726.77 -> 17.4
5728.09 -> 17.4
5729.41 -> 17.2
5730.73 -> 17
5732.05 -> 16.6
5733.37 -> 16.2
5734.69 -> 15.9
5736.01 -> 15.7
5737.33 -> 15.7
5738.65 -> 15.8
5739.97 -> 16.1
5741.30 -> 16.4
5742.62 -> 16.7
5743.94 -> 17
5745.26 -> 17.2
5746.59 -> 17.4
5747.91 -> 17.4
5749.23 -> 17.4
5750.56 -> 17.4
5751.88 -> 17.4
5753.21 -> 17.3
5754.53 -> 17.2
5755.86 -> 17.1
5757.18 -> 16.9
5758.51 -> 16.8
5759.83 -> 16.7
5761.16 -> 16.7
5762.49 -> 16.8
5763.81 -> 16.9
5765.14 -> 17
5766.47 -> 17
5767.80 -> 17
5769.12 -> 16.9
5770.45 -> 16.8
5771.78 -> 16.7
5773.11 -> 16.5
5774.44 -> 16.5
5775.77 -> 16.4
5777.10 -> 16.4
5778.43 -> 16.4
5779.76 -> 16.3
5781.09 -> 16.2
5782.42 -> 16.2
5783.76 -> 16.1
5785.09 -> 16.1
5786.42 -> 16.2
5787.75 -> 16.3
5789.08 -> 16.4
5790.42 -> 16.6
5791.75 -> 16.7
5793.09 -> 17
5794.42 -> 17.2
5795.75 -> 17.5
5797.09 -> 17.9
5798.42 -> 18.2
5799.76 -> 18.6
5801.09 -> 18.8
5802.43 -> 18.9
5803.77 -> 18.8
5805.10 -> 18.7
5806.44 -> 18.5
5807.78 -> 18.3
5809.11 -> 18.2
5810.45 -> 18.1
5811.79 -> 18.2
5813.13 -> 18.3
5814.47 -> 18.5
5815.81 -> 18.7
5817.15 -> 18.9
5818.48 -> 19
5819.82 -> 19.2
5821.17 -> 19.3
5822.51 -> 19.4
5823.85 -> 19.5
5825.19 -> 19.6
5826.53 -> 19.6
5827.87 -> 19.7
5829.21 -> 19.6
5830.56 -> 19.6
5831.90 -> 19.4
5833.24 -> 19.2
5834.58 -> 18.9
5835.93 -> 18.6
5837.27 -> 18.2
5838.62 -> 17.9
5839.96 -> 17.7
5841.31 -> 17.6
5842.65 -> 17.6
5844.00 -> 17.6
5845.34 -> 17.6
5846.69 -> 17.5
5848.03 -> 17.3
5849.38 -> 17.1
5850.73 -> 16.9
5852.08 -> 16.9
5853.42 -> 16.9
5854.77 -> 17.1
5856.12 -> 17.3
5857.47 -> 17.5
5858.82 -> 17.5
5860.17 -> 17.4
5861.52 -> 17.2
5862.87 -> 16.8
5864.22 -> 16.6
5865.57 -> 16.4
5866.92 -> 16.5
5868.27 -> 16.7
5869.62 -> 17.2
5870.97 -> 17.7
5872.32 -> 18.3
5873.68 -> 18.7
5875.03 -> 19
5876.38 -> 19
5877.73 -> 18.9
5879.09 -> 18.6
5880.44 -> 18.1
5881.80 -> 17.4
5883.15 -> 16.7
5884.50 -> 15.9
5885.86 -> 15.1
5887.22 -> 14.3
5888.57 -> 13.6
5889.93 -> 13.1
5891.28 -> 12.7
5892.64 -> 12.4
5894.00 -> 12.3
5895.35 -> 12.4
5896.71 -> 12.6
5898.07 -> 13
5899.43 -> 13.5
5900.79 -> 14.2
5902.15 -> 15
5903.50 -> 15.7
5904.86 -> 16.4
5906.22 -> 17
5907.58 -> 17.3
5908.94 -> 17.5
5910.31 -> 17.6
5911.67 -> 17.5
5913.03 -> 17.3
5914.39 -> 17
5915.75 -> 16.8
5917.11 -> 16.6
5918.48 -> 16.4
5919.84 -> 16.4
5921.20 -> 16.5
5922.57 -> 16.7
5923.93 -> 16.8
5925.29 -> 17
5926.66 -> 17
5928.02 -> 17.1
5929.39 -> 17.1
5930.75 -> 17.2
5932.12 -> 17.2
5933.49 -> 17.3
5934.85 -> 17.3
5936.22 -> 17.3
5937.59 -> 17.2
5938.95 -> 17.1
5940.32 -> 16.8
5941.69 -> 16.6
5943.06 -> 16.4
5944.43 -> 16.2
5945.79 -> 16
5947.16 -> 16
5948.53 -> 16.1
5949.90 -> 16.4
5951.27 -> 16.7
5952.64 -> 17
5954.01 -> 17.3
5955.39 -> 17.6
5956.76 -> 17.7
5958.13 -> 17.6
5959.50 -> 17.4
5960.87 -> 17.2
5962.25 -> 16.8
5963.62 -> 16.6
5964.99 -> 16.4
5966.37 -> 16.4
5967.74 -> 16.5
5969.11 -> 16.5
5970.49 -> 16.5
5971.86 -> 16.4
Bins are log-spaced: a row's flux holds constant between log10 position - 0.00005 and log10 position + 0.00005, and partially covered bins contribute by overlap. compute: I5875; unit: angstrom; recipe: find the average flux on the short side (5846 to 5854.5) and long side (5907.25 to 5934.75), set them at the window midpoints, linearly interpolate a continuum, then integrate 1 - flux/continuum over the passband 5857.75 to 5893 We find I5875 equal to 0.9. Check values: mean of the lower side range 17.1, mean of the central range 16.7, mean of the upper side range 17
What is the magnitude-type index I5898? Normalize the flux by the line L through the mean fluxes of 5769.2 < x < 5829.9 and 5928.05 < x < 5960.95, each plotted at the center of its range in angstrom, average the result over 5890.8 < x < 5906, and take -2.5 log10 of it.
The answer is 0.24 mag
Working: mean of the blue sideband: 17.8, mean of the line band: 13.8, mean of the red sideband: 16.9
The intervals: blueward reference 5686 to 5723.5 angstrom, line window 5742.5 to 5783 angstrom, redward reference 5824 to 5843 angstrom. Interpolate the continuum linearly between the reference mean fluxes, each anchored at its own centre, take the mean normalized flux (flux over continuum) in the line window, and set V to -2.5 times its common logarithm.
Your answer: 0.061 mag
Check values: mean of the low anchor 17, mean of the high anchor 18.8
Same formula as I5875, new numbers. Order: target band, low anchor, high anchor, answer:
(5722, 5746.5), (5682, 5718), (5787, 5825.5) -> 1.1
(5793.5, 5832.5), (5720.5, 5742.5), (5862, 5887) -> -4.0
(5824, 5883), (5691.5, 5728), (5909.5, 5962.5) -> -3.5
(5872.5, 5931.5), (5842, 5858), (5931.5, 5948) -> 3.1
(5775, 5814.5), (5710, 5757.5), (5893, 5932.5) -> -2.1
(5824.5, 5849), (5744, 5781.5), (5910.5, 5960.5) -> -2.3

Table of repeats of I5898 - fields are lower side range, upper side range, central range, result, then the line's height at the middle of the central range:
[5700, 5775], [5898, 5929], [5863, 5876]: -0.06 mag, 16.5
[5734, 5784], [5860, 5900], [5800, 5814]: -0.13 mag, 16.4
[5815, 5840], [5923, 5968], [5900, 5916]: 0.06 mag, 17.6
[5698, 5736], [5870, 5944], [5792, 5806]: -0.10 mag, 16.5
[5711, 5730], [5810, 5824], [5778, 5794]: 0.11 mag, 18.2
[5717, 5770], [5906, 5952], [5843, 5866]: -0.02 mag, 16.8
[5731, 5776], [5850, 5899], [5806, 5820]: -0.13 mag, 16.5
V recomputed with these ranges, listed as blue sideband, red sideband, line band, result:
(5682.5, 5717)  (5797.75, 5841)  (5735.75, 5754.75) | 0.06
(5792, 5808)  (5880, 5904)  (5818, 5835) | -0.14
